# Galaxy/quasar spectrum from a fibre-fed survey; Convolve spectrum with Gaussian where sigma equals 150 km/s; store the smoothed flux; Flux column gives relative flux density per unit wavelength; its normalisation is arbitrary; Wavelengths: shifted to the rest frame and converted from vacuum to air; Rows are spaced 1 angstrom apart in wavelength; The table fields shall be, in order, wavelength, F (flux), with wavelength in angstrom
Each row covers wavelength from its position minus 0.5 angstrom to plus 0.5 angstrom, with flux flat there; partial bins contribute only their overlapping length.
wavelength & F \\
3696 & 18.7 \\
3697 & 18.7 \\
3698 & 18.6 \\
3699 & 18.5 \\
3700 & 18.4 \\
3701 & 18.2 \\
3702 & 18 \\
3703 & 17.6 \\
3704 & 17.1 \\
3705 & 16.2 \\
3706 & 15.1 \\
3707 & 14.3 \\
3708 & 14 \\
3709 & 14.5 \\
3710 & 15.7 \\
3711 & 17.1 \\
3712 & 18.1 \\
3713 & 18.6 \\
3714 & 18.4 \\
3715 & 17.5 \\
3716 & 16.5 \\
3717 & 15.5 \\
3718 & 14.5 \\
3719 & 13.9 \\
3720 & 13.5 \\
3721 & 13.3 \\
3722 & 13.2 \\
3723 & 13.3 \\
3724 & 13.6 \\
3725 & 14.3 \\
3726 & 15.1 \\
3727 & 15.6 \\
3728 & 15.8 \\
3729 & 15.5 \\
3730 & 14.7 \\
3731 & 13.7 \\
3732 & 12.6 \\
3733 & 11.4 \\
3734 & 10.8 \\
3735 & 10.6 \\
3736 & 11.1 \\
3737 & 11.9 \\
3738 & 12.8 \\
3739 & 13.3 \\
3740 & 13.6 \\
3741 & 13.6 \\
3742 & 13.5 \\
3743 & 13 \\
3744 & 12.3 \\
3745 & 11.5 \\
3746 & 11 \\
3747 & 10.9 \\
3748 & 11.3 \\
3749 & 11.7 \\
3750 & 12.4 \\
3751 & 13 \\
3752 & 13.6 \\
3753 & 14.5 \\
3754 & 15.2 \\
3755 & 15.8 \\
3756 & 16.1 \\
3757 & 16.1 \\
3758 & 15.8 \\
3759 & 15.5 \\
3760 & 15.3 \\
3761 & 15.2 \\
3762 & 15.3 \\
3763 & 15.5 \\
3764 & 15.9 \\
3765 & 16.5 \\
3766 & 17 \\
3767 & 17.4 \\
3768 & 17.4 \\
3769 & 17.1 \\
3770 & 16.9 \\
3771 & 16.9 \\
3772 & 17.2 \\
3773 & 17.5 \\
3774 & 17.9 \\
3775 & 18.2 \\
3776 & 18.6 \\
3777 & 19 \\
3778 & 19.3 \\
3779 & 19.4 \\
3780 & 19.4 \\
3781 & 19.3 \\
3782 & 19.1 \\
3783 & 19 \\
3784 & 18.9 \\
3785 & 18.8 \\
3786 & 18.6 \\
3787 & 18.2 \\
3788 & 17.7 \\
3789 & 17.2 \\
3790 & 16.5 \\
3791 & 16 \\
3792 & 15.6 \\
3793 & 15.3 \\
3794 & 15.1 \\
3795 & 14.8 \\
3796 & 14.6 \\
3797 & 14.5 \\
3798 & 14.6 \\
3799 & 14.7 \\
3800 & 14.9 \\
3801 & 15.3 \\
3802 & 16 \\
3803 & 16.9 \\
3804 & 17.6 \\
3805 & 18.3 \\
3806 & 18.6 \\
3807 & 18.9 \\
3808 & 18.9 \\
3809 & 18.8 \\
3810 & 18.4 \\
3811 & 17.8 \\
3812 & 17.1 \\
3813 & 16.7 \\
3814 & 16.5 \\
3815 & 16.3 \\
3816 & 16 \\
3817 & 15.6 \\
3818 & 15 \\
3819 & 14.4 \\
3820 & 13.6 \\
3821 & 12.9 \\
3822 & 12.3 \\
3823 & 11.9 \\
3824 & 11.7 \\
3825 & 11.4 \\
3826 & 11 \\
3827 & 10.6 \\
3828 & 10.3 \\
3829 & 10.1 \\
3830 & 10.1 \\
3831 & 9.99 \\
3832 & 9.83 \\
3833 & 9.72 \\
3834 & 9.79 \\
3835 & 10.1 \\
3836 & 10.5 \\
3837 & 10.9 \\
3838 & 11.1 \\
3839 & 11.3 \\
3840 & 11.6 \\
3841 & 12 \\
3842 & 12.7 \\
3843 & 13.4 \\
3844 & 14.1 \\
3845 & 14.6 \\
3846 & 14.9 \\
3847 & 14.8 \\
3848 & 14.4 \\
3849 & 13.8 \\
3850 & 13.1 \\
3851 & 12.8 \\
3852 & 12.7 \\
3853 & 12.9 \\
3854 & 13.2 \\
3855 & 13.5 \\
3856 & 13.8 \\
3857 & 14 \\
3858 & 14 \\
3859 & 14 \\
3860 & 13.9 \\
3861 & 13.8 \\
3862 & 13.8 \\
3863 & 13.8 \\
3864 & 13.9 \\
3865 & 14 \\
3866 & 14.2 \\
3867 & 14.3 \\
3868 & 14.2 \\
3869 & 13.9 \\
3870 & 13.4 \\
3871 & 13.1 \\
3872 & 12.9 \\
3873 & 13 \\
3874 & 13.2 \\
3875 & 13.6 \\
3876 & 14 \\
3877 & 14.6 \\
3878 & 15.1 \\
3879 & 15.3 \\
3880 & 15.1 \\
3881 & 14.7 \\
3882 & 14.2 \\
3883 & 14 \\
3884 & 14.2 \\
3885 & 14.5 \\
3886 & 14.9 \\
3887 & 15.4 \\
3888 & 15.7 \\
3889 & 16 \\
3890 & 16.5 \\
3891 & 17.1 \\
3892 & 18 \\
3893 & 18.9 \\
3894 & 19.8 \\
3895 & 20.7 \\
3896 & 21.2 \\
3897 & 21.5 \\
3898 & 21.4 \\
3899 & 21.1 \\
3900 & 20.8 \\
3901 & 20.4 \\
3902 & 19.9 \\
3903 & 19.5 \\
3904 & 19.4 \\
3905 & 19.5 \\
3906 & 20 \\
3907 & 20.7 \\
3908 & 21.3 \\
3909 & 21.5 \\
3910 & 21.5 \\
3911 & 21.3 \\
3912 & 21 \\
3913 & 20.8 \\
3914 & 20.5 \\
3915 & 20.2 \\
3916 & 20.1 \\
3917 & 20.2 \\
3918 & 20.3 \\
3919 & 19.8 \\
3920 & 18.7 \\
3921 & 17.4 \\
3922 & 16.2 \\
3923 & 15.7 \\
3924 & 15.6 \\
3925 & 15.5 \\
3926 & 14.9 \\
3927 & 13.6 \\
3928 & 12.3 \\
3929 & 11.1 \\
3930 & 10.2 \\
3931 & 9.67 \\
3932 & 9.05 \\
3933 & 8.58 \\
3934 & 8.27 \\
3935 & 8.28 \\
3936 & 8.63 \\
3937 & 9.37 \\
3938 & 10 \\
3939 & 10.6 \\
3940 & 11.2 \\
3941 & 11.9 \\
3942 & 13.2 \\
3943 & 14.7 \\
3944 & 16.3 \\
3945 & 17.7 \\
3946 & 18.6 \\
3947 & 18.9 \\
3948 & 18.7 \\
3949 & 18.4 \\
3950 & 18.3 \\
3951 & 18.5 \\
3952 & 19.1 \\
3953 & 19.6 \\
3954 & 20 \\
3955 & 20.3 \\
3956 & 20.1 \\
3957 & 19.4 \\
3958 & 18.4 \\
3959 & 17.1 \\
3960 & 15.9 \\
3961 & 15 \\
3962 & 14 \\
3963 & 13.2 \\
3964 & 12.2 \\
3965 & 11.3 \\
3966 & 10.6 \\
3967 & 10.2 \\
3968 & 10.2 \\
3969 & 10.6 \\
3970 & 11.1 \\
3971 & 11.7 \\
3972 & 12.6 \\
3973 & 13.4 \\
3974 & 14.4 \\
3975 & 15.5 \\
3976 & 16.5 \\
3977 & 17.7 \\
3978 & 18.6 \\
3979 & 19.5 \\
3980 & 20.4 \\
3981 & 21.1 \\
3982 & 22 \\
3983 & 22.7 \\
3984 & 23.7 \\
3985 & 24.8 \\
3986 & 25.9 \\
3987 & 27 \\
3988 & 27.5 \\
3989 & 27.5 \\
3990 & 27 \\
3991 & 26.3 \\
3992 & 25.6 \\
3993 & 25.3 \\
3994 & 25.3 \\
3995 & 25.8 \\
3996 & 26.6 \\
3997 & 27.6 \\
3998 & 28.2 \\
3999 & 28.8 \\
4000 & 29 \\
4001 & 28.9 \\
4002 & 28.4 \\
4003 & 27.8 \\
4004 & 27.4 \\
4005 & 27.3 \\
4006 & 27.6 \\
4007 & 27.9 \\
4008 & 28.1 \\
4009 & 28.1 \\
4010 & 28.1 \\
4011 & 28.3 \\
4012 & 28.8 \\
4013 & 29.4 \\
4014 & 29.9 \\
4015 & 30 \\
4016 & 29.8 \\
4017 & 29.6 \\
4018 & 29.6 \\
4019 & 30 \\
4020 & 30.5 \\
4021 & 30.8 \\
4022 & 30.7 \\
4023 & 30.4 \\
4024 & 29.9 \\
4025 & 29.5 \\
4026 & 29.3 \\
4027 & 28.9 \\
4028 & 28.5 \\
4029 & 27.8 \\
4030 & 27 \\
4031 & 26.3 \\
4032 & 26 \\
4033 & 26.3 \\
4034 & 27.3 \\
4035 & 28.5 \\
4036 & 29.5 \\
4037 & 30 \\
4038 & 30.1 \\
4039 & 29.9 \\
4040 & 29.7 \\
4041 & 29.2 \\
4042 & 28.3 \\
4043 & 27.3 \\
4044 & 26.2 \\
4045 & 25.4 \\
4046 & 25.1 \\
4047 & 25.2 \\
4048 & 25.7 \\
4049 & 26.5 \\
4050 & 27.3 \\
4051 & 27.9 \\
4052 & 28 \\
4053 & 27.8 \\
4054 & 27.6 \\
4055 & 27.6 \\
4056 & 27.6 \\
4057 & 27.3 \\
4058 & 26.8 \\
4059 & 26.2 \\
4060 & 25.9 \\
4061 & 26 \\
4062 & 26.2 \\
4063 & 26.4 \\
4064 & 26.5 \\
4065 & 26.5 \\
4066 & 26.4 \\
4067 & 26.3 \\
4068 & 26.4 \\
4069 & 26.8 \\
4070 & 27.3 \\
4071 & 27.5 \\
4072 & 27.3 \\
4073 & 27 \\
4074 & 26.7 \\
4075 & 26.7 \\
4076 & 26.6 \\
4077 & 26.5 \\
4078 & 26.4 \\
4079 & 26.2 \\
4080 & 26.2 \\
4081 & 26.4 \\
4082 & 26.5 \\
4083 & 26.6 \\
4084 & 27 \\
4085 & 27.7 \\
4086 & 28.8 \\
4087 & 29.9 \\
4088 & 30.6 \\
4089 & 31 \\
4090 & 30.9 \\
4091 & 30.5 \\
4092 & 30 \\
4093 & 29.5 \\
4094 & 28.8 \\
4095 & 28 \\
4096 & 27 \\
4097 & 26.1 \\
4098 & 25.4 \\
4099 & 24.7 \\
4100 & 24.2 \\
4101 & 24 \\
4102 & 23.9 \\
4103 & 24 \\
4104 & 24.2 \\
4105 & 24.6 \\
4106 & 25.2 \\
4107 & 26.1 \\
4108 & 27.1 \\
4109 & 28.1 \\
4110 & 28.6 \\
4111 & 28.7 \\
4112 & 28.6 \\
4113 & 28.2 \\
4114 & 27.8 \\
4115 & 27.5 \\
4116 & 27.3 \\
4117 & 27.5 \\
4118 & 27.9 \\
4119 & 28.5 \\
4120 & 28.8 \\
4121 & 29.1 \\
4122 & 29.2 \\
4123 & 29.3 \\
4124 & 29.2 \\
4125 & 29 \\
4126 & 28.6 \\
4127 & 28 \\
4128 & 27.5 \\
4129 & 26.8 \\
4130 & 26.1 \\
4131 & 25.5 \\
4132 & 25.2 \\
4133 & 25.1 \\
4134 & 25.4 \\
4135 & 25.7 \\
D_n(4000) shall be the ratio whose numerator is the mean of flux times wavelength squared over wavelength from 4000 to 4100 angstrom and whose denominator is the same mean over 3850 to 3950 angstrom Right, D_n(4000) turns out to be 1.91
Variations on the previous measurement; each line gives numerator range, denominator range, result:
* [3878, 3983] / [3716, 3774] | 1.26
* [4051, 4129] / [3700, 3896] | 2.13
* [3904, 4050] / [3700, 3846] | 1.60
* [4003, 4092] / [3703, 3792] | 2.11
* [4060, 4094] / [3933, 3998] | 1.64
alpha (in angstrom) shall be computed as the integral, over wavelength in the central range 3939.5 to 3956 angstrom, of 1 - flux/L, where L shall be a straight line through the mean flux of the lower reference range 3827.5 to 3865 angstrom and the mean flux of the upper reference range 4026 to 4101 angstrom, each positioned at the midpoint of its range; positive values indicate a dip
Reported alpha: 1.9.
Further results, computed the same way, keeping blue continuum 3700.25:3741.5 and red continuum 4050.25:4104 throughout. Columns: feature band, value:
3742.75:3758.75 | 2.41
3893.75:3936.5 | 7.97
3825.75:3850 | 9.09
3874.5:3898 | 4.69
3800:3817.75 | 0.62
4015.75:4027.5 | -2.23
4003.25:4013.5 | -1.41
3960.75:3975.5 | 6.93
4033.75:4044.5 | -1.25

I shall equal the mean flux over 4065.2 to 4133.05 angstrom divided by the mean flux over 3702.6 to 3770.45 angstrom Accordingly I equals 1.87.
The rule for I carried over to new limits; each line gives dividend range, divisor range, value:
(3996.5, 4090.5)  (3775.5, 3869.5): 1.90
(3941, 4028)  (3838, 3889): 1.62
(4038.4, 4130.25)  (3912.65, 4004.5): 1.51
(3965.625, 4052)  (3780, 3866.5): 1.75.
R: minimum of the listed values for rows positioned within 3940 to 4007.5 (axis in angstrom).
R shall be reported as 10.2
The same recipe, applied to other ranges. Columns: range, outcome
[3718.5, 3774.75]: 10.6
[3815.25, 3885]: 9.72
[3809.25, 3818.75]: 15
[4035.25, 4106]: 23.9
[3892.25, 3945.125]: 8.27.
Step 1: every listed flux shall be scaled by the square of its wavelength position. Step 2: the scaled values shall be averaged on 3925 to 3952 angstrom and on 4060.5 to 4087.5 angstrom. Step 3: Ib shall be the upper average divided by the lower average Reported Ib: 2.2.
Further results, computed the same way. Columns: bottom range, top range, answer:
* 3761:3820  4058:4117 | 1.85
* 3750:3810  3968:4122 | 1.80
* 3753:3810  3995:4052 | 1.89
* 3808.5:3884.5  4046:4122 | 2.27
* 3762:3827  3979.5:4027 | 1.86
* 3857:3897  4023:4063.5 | 1.98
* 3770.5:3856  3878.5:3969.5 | 1.16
